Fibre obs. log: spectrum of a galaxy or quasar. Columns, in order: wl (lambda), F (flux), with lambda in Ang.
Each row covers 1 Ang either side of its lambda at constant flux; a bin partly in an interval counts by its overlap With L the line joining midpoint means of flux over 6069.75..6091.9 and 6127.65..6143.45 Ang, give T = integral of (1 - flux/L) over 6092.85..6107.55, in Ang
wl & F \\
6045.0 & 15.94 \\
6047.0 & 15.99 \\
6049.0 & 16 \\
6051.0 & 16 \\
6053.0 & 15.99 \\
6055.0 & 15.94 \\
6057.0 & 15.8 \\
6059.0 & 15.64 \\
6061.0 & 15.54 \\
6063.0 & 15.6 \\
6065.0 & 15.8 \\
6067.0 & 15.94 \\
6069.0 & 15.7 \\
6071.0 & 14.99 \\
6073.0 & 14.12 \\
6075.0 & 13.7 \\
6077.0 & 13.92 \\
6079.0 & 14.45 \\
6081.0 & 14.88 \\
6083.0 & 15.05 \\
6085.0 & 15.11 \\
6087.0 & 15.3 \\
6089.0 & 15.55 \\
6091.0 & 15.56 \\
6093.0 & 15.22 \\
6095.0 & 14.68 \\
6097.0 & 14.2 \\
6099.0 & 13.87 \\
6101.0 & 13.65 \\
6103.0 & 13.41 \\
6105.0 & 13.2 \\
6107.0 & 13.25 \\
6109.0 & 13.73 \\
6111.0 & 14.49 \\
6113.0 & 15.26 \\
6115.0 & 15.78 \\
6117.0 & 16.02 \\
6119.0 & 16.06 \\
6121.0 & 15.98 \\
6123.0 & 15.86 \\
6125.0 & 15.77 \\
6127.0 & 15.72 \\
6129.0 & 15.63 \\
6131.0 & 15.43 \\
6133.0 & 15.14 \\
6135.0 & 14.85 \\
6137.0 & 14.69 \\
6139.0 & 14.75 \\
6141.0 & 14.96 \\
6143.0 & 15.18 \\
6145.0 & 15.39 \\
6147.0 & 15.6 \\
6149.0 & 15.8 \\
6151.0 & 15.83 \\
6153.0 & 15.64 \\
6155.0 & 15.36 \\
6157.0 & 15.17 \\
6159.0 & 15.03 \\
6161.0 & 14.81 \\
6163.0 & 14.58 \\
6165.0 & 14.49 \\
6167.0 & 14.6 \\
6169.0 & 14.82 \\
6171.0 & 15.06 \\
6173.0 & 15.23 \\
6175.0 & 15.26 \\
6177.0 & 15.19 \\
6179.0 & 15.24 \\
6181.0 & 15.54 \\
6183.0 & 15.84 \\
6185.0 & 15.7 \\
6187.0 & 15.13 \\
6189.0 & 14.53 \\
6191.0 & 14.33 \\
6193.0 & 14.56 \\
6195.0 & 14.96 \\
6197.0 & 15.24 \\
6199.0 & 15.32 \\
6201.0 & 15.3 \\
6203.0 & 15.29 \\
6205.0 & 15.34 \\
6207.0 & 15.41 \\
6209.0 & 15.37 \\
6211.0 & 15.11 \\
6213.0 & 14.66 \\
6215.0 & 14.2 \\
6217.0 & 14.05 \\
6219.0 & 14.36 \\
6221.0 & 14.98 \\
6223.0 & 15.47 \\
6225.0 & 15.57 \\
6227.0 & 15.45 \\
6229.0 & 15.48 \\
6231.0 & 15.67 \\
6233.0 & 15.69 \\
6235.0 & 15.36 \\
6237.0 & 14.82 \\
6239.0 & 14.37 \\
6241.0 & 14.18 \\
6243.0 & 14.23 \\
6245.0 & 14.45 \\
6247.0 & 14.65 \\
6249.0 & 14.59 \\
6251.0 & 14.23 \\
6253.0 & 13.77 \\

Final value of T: 1.00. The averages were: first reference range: 14.8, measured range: 13.9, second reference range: 15.1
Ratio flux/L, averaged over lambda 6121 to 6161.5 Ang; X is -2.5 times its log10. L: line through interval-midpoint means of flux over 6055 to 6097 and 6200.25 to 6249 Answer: -0.02 mag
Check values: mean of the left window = 15.1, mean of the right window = 15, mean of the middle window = 15.4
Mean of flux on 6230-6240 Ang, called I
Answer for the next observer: 15.2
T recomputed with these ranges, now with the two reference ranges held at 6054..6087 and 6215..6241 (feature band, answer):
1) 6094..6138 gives 0.8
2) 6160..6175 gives 0.2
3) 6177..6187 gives -0.3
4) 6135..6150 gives -0.1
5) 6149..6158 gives -0.3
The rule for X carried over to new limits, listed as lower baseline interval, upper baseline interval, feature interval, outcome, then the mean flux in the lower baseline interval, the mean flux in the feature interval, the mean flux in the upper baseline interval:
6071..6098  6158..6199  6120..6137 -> -0.04 mag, 14.8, 15.5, 15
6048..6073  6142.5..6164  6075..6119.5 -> 0.07 mag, 15.7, 14.6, 15.3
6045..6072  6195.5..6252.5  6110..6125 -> -0.01 mag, 15.8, 15.6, 14.9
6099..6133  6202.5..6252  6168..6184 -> -0.03 mag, 14.9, 15.3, 14.9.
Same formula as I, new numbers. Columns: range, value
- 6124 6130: 15.7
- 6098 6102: 13.8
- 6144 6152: 15.7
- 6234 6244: 14.6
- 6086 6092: 15.5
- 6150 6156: 15.6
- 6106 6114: 14.2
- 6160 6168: 14.6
